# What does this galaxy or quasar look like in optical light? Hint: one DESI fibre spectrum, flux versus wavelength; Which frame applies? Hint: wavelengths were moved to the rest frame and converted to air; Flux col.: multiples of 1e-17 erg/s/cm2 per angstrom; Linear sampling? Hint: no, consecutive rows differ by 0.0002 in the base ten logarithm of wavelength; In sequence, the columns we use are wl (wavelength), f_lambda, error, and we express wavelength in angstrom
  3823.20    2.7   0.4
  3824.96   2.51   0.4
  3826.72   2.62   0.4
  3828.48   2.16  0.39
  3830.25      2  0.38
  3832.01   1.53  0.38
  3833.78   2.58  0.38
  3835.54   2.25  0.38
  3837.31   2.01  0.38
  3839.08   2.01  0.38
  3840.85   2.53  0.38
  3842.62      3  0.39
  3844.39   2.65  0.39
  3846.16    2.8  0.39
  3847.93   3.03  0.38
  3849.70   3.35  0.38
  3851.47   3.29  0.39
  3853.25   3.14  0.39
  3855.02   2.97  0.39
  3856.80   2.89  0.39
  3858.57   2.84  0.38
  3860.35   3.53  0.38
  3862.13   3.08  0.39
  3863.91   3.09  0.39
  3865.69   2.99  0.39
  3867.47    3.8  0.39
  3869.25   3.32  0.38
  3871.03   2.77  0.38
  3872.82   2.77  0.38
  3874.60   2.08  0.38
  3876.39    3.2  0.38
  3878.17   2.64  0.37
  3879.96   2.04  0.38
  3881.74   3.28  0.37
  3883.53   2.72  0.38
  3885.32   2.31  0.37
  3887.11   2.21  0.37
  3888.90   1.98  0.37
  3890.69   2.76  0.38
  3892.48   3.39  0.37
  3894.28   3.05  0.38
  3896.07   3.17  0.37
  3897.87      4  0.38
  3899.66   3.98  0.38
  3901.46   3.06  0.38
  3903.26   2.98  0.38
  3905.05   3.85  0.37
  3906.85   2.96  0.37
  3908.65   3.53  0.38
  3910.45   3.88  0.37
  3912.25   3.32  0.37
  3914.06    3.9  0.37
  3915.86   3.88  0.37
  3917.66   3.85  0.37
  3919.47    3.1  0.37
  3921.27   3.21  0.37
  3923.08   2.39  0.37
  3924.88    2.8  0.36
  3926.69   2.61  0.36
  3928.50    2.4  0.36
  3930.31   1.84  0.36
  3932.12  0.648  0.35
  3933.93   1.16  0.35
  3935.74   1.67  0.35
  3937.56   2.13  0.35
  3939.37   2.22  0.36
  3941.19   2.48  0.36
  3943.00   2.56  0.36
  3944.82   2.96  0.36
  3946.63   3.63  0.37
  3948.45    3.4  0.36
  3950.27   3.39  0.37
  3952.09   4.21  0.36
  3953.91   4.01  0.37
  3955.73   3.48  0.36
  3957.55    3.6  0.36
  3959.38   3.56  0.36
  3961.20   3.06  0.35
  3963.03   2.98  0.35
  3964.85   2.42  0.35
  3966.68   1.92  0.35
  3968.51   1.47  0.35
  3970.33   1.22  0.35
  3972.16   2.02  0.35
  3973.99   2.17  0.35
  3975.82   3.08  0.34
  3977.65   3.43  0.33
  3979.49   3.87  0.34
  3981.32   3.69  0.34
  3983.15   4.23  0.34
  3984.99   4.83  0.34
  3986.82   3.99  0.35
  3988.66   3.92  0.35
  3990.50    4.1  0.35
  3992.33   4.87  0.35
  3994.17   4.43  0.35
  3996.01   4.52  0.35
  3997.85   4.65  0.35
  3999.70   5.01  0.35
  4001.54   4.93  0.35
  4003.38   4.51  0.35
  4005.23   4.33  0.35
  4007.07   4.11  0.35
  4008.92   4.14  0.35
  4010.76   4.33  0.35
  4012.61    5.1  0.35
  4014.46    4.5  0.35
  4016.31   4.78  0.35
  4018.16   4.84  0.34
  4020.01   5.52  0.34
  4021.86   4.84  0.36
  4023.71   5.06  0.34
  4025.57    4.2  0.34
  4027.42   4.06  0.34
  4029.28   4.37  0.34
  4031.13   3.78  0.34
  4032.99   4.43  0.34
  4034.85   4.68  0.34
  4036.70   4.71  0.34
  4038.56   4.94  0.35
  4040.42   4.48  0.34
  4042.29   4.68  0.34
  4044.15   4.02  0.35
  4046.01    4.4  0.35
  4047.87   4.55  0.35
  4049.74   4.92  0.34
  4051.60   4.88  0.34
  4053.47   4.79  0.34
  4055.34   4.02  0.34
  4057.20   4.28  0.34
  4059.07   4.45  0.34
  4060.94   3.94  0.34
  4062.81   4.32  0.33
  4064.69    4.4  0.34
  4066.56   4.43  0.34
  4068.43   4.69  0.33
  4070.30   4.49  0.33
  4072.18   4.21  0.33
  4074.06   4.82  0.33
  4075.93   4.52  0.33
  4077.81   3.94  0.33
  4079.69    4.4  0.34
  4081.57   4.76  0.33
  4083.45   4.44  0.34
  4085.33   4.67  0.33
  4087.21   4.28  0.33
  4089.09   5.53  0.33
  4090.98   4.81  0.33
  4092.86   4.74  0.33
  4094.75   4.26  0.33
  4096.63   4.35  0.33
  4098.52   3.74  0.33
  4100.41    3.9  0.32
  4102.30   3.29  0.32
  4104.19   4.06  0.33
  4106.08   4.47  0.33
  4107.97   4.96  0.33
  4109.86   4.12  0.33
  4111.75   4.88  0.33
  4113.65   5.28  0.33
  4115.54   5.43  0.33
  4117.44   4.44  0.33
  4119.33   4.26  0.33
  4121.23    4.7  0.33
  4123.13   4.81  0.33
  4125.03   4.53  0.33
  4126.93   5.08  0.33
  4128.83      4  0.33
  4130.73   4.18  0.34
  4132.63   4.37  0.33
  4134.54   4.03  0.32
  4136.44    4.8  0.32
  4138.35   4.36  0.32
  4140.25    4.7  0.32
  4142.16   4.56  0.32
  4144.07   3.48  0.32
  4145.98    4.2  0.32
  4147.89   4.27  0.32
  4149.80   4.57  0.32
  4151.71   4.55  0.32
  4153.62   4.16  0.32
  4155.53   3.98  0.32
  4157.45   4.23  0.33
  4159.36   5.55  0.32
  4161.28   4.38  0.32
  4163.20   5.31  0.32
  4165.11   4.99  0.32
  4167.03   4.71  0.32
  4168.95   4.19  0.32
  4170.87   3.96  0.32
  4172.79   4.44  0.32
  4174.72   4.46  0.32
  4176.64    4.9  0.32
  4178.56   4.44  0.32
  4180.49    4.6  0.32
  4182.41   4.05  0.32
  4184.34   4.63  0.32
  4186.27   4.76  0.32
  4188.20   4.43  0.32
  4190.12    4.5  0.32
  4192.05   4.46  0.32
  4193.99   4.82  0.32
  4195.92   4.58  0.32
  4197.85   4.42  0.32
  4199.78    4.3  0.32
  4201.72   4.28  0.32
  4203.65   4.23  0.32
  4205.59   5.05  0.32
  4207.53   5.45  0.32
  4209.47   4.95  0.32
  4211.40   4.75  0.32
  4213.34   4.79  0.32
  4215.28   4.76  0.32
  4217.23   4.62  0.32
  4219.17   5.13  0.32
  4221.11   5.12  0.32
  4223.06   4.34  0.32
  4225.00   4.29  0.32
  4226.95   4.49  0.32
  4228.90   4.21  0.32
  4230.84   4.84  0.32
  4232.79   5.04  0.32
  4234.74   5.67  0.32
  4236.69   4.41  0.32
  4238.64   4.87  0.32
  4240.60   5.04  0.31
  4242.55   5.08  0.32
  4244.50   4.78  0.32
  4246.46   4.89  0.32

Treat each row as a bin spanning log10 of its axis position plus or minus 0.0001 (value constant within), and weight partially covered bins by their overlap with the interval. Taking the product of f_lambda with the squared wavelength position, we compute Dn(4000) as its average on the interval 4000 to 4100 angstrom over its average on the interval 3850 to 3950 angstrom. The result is 1.68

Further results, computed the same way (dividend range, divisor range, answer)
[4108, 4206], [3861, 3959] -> 1.72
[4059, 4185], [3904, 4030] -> 1.37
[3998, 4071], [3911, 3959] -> 1.65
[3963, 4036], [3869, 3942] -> 1.50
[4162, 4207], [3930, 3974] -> 1.97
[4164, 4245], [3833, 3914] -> 1.85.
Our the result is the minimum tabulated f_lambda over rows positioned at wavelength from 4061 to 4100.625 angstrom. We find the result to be 3.74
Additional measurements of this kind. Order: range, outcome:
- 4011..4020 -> 4.5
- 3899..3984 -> 0.648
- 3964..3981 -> 1.22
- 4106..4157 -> 3.48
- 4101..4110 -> 3.29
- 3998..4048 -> 3.78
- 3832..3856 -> 1.53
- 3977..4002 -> 3.43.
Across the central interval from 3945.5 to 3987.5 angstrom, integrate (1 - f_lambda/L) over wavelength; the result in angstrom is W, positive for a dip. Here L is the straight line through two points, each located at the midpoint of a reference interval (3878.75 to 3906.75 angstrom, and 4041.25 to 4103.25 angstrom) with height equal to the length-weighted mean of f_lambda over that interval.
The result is 4.4 angstrom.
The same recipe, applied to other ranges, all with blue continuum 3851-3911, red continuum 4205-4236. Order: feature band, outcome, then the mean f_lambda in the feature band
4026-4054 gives -4.5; 4.5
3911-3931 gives 1.2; 3.05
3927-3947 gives 7.3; 2.13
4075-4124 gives -3.6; 4.5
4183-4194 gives 0.2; 4.56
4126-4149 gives 0.3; 4.34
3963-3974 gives 4.9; 1.94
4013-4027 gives -3.8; 4.8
